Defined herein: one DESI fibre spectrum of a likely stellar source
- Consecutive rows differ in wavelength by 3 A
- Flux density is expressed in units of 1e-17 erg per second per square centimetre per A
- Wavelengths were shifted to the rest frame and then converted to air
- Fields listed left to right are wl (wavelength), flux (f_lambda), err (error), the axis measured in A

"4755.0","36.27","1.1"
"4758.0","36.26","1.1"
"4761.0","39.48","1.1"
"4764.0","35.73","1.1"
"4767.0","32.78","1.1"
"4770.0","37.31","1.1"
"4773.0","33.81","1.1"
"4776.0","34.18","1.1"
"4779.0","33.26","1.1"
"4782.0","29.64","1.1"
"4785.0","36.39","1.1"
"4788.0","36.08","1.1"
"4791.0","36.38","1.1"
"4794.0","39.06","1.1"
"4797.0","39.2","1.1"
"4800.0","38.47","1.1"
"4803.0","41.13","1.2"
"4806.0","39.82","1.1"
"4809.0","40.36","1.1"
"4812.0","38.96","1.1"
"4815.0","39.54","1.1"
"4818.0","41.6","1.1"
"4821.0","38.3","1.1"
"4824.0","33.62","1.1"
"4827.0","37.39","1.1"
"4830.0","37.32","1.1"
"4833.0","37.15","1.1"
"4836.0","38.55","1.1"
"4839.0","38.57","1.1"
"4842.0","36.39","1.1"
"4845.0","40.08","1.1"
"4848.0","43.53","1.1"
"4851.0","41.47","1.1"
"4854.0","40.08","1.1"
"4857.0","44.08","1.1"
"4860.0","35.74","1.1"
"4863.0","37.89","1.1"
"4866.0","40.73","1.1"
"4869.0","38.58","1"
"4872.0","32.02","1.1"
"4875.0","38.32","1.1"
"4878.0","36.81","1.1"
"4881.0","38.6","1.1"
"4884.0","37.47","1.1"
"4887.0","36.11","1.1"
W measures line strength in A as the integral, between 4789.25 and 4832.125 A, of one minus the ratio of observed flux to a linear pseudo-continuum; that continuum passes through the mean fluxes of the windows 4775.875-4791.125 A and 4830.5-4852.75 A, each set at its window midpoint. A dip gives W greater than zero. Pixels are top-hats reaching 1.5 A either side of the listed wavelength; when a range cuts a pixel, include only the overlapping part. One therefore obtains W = -2.5 A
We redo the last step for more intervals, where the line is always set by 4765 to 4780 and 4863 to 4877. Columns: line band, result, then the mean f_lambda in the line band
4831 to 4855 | -1.9 A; 39.4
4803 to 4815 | -1.5 A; 39.9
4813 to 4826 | -0.9 A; 38.3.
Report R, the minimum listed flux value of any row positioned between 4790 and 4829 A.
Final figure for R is 33.62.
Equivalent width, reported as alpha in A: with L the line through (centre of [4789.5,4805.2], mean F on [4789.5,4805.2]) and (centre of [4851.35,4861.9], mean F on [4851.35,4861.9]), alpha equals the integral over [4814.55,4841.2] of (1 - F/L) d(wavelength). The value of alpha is 1.1 A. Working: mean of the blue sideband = 38.9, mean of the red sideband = 40.1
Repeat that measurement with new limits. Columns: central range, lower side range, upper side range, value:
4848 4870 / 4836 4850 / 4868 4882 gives -1.1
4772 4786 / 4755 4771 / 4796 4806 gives 1.6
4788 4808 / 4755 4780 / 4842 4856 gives -0.7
